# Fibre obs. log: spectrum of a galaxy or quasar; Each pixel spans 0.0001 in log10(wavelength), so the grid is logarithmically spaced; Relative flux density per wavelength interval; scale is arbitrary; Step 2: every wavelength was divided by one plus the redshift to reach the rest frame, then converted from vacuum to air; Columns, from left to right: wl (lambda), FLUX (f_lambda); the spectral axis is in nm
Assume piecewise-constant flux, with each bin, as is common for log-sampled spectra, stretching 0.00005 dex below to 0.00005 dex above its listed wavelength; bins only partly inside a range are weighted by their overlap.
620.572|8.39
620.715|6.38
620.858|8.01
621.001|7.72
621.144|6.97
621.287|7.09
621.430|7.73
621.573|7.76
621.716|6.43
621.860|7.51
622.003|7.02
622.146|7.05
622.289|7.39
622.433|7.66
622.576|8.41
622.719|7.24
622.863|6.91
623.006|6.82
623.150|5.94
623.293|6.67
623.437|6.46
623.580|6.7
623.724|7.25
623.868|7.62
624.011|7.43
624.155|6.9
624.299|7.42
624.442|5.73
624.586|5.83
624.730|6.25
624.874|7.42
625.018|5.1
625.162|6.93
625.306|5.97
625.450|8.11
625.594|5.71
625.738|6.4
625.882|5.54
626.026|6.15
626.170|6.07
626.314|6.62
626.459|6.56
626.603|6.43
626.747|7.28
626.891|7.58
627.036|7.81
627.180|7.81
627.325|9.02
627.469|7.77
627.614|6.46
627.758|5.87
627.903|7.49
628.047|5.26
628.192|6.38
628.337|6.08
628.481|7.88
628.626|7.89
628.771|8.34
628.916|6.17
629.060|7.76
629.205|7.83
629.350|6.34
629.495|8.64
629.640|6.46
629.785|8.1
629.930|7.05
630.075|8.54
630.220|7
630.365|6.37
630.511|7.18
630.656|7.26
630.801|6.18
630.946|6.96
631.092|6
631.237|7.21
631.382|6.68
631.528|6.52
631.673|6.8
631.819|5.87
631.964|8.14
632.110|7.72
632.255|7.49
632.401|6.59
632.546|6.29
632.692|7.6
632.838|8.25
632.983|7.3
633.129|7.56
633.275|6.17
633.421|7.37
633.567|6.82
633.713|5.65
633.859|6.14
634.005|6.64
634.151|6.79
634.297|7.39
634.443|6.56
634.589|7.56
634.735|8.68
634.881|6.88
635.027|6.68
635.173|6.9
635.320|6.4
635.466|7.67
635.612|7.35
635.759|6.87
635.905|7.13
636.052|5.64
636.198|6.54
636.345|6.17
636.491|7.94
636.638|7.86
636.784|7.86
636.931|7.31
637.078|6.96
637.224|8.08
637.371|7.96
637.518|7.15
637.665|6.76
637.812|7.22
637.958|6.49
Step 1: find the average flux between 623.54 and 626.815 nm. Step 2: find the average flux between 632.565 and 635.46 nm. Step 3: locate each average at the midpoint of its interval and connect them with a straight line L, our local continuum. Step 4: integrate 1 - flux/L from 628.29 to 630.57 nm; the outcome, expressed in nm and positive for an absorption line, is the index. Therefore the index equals -0.193 nm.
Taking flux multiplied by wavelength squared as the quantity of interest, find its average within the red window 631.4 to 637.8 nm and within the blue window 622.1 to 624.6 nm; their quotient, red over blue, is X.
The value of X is 1.05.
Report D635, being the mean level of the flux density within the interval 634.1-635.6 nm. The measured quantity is 7.17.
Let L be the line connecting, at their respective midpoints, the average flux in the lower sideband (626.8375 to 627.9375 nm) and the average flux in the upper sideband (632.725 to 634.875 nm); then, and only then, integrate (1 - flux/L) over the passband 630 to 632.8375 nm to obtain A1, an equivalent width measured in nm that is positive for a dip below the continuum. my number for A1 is 0.08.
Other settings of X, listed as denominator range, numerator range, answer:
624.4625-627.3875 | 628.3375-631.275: 1.09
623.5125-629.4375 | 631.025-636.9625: 1.04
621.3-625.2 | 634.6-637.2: 1.07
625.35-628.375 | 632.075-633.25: 1.10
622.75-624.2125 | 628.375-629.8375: 1.11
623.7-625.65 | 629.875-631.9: 1.04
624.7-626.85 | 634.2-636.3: 1.12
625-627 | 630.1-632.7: 1.08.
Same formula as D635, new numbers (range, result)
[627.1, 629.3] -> 7.2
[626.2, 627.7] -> 7.28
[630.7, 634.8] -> 6.96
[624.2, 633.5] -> 6.95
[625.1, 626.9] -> 6.53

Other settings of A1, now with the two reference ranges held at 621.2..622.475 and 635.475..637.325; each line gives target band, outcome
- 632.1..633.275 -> -0.009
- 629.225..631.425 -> 0.039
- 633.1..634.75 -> 0.074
